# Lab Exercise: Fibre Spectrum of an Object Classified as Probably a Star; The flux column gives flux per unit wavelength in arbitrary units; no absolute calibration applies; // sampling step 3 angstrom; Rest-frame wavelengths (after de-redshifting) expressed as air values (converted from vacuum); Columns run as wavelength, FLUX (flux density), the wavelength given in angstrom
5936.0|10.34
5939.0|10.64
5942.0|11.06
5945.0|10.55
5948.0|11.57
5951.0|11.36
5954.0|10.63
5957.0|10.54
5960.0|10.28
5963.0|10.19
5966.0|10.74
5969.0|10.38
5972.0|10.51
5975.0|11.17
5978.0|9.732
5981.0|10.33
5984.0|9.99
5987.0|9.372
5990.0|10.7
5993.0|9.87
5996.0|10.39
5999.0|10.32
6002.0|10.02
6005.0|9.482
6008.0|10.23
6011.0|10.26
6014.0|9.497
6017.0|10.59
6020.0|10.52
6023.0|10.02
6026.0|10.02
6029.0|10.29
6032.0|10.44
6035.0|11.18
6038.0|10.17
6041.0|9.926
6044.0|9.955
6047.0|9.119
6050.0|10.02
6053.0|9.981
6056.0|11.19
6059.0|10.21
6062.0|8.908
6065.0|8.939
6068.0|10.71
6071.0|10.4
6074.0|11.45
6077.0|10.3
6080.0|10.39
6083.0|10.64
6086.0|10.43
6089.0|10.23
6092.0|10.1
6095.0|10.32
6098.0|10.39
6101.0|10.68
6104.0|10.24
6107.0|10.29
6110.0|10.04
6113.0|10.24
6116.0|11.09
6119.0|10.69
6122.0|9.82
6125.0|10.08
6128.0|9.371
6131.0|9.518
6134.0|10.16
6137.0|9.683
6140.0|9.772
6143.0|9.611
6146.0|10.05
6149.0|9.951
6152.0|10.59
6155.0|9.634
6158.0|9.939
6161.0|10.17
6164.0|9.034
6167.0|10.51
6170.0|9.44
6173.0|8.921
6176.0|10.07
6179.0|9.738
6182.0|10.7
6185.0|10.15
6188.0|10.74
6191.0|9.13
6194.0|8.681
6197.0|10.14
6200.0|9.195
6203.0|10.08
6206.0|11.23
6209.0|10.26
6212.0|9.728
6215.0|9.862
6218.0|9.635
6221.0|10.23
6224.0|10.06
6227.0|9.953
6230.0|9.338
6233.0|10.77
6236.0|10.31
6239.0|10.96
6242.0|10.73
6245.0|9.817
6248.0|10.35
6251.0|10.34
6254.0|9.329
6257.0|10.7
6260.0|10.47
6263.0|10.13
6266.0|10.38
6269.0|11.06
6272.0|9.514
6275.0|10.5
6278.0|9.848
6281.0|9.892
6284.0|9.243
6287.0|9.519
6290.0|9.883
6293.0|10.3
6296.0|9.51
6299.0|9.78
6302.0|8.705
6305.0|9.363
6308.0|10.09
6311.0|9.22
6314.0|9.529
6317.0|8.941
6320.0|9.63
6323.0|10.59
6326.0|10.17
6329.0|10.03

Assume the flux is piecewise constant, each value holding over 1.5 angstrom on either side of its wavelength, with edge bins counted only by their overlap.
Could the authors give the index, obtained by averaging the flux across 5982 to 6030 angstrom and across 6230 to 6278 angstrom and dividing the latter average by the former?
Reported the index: 1.0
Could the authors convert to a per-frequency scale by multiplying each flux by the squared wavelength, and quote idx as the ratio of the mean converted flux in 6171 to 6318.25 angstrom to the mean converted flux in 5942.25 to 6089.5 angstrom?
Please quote 1.0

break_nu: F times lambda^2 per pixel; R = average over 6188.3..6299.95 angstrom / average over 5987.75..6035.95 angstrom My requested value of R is 1.06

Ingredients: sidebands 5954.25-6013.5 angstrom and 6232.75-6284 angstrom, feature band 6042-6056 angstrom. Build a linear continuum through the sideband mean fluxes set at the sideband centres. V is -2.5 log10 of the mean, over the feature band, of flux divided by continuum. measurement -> 0.03 mag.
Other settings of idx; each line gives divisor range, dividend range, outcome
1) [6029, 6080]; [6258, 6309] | 1.05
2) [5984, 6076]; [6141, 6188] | 1.02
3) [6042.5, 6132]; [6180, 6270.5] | 1.04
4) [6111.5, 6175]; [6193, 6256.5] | 1.04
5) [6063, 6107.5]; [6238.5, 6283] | 1.05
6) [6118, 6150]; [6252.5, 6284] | 1.07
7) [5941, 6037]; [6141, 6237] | 1.02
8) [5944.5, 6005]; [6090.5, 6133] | 1.03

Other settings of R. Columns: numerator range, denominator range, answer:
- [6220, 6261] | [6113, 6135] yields 1.05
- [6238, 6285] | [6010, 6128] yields 1.06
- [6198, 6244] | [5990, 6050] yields 1.07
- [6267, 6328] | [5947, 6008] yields 1.05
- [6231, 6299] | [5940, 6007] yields 1.07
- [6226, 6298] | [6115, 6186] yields 1.06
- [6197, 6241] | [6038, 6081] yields 1.06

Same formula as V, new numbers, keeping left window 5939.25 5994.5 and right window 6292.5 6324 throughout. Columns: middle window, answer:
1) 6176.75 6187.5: -0.04 mag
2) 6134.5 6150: 0.02 mag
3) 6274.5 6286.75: -0.02 mag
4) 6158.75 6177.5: 0.03 mag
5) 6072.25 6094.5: -0.03 mag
